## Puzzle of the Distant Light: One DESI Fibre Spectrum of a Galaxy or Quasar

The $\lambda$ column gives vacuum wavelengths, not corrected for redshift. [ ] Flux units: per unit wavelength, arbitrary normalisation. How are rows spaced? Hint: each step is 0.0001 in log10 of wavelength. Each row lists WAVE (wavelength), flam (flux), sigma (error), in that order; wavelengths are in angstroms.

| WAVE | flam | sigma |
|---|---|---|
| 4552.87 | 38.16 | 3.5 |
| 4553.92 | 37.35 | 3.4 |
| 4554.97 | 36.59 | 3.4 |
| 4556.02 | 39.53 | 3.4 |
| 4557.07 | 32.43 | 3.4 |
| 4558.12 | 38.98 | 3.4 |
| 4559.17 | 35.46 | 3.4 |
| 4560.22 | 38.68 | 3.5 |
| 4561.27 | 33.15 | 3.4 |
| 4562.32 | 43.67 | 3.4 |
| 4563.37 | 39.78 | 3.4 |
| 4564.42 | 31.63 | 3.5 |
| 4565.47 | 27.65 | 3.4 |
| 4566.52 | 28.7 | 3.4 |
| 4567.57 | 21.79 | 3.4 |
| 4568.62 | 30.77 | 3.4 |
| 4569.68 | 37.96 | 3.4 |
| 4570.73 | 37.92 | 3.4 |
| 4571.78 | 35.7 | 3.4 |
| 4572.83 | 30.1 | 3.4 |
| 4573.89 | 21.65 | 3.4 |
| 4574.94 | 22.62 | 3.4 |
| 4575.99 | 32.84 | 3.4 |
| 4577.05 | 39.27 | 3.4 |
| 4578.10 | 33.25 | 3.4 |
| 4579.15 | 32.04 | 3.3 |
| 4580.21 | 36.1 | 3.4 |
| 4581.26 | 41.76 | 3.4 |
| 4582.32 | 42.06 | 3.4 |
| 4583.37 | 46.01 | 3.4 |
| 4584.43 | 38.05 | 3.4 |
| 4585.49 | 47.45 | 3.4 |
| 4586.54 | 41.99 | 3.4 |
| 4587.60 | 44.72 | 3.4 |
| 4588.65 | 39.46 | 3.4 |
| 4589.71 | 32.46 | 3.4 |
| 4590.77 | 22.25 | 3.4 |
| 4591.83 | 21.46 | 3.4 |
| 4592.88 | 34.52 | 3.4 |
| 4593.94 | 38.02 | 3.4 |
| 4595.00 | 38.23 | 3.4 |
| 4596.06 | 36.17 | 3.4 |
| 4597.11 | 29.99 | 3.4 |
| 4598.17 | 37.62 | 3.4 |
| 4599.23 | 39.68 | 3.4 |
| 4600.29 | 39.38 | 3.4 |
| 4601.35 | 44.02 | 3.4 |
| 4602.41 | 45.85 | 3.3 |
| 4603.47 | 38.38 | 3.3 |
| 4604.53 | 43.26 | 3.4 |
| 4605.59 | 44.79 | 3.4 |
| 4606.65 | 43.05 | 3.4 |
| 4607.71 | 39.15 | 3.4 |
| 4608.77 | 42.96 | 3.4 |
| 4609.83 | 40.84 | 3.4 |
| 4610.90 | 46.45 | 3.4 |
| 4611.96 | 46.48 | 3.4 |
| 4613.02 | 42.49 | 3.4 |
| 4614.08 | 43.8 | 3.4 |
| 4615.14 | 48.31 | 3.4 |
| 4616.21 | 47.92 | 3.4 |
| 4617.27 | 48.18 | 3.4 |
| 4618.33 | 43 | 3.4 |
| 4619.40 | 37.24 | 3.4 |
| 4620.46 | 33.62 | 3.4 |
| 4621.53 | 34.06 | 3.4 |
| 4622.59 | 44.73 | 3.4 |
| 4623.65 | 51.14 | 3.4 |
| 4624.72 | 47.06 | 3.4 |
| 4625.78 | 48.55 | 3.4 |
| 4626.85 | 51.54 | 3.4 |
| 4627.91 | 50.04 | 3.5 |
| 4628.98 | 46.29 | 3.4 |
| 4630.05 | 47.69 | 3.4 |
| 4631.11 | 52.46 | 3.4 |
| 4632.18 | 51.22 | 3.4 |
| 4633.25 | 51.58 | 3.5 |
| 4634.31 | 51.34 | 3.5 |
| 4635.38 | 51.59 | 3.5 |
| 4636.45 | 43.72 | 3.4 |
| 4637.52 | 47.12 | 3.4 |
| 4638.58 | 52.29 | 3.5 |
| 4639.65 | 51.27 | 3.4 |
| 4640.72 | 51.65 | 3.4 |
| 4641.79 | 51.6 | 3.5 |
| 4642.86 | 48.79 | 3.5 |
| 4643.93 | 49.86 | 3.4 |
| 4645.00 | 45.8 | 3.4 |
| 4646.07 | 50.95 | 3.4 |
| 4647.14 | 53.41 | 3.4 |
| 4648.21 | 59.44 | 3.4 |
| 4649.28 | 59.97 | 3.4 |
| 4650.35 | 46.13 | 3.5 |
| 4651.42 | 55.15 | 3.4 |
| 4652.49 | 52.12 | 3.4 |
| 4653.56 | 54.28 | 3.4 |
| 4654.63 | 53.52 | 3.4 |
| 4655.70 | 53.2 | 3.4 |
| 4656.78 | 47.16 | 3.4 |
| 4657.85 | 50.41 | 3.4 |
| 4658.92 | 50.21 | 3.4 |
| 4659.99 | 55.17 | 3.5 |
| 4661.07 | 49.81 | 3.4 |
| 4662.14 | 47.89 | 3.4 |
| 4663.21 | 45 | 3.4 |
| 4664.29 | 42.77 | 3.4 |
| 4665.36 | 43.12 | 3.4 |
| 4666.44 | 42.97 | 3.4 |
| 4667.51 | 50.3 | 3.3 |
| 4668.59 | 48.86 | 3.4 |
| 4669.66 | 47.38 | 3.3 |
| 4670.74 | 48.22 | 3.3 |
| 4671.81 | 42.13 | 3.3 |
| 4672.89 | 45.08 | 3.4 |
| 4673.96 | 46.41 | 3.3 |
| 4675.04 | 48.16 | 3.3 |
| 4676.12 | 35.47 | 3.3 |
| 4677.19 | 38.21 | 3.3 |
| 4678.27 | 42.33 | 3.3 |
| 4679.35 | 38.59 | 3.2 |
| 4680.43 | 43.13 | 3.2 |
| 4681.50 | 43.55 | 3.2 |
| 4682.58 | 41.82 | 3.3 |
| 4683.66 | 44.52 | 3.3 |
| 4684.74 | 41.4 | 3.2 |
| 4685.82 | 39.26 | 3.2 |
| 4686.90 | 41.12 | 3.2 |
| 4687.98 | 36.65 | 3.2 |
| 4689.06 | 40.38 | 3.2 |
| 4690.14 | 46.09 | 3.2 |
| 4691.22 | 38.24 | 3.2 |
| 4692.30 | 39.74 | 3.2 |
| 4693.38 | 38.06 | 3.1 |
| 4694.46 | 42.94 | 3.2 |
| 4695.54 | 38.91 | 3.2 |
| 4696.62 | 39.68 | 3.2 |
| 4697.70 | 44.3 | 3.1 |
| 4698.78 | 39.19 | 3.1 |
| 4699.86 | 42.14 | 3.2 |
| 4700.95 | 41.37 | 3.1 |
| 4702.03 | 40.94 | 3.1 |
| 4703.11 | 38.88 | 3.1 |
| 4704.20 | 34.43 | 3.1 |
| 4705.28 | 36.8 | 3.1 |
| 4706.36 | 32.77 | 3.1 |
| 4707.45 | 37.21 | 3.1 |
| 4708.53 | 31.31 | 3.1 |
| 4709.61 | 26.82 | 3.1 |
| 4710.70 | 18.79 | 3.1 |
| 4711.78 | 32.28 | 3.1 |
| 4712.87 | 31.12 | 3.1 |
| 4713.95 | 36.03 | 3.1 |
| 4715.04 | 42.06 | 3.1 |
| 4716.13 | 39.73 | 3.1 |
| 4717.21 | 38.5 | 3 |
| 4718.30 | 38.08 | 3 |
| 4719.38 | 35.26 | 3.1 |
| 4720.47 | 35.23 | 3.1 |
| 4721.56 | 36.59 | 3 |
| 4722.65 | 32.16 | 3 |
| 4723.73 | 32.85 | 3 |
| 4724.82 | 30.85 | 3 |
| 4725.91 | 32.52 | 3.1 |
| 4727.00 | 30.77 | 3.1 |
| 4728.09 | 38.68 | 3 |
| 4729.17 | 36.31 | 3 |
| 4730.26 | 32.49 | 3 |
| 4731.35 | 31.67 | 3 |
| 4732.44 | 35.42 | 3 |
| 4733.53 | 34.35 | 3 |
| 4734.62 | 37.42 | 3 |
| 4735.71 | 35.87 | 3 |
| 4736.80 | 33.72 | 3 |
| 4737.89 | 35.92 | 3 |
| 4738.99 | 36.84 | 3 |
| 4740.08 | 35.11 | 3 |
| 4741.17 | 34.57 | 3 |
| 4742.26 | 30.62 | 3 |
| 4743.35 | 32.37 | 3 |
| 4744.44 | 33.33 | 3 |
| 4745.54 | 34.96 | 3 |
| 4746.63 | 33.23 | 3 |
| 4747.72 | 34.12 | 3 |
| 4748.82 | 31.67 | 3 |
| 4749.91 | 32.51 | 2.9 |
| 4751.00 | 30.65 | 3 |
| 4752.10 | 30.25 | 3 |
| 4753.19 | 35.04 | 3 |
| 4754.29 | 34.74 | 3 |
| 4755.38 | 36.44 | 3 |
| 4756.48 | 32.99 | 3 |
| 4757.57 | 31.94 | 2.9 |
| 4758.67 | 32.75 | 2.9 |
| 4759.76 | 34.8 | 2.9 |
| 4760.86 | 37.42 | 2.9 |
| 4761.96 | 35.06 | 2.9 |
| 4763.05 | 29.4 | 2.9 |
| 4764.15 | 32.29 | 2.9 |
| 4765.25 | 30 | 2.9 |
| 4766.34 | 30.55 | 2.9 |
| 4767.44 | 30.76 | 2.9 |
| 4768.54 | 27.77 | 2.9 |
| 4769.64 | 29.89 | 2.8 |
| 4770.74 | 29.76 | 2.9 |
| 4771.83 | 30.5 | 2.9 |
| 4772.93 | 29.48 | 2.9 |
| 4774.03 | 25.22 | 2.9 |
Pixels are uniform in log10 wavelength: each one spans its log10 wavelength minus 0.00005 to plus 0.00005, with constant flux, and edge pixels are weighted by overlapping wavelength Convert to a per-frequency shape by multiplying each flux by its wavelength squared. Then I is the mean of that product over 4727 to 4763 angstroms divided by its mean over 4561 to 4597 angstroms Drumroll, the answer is 1.05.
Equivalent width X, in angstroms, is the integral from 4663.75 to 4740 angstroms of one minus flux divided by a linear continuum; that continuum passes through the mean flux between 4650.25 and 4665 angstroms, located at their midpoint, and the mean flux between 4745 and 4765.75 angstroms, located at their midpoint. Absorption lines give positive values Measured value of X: 7.36 angstroms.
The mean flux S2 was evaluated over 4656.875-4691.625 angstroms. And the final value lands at 44.3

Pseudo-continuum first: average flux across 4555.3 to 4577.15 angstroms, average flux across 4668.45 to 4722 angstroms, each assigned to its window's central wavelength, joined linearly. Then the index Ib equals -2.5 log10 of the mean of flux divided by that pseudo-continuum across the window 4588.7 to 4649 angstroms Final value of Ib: -0.23 mag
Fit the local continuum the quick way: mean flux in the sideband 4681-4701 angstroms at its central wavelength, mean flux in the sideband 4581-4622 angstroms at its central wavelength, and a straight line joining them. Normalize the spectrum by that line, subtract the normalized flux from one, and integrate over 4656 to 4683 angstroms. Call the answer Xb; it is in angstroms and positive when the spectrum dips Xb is -3.1 angstroms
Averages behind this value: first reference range 40.1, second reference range 41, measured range 45.4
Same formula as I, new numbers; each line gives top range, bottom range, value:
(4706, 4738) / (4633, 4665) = 0.69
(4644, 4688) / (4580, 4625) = 1.19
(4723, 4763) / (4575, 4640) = 0.85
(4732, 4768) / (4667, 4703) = 0.82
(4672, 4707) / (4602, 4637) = 0.92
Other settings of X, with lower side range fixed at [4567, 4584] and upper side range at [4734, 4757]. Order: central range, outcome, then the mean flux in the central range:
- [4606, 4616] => -2.9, 43.9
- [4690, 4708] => -2.9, 39.4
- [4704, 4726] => 0.0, 33.9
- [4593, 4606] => -2.1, 39.4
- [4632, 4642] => -4.8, 50.3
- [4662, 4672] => -3.5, 45.9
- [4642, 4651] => -4.8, 51.8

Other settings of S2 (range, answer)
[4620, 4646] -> 48.2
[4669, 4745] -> 37.6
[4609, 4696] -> 46.4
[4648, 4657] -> 53.4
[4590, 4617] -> 39.8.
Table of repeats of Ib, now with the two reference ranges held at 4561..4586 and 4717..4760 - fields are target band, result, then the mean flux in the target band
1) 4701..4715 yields 0.01 mag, 33.7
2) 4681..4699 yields -0.19 mag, 41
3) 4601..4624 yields -0.24 mag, 43.1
